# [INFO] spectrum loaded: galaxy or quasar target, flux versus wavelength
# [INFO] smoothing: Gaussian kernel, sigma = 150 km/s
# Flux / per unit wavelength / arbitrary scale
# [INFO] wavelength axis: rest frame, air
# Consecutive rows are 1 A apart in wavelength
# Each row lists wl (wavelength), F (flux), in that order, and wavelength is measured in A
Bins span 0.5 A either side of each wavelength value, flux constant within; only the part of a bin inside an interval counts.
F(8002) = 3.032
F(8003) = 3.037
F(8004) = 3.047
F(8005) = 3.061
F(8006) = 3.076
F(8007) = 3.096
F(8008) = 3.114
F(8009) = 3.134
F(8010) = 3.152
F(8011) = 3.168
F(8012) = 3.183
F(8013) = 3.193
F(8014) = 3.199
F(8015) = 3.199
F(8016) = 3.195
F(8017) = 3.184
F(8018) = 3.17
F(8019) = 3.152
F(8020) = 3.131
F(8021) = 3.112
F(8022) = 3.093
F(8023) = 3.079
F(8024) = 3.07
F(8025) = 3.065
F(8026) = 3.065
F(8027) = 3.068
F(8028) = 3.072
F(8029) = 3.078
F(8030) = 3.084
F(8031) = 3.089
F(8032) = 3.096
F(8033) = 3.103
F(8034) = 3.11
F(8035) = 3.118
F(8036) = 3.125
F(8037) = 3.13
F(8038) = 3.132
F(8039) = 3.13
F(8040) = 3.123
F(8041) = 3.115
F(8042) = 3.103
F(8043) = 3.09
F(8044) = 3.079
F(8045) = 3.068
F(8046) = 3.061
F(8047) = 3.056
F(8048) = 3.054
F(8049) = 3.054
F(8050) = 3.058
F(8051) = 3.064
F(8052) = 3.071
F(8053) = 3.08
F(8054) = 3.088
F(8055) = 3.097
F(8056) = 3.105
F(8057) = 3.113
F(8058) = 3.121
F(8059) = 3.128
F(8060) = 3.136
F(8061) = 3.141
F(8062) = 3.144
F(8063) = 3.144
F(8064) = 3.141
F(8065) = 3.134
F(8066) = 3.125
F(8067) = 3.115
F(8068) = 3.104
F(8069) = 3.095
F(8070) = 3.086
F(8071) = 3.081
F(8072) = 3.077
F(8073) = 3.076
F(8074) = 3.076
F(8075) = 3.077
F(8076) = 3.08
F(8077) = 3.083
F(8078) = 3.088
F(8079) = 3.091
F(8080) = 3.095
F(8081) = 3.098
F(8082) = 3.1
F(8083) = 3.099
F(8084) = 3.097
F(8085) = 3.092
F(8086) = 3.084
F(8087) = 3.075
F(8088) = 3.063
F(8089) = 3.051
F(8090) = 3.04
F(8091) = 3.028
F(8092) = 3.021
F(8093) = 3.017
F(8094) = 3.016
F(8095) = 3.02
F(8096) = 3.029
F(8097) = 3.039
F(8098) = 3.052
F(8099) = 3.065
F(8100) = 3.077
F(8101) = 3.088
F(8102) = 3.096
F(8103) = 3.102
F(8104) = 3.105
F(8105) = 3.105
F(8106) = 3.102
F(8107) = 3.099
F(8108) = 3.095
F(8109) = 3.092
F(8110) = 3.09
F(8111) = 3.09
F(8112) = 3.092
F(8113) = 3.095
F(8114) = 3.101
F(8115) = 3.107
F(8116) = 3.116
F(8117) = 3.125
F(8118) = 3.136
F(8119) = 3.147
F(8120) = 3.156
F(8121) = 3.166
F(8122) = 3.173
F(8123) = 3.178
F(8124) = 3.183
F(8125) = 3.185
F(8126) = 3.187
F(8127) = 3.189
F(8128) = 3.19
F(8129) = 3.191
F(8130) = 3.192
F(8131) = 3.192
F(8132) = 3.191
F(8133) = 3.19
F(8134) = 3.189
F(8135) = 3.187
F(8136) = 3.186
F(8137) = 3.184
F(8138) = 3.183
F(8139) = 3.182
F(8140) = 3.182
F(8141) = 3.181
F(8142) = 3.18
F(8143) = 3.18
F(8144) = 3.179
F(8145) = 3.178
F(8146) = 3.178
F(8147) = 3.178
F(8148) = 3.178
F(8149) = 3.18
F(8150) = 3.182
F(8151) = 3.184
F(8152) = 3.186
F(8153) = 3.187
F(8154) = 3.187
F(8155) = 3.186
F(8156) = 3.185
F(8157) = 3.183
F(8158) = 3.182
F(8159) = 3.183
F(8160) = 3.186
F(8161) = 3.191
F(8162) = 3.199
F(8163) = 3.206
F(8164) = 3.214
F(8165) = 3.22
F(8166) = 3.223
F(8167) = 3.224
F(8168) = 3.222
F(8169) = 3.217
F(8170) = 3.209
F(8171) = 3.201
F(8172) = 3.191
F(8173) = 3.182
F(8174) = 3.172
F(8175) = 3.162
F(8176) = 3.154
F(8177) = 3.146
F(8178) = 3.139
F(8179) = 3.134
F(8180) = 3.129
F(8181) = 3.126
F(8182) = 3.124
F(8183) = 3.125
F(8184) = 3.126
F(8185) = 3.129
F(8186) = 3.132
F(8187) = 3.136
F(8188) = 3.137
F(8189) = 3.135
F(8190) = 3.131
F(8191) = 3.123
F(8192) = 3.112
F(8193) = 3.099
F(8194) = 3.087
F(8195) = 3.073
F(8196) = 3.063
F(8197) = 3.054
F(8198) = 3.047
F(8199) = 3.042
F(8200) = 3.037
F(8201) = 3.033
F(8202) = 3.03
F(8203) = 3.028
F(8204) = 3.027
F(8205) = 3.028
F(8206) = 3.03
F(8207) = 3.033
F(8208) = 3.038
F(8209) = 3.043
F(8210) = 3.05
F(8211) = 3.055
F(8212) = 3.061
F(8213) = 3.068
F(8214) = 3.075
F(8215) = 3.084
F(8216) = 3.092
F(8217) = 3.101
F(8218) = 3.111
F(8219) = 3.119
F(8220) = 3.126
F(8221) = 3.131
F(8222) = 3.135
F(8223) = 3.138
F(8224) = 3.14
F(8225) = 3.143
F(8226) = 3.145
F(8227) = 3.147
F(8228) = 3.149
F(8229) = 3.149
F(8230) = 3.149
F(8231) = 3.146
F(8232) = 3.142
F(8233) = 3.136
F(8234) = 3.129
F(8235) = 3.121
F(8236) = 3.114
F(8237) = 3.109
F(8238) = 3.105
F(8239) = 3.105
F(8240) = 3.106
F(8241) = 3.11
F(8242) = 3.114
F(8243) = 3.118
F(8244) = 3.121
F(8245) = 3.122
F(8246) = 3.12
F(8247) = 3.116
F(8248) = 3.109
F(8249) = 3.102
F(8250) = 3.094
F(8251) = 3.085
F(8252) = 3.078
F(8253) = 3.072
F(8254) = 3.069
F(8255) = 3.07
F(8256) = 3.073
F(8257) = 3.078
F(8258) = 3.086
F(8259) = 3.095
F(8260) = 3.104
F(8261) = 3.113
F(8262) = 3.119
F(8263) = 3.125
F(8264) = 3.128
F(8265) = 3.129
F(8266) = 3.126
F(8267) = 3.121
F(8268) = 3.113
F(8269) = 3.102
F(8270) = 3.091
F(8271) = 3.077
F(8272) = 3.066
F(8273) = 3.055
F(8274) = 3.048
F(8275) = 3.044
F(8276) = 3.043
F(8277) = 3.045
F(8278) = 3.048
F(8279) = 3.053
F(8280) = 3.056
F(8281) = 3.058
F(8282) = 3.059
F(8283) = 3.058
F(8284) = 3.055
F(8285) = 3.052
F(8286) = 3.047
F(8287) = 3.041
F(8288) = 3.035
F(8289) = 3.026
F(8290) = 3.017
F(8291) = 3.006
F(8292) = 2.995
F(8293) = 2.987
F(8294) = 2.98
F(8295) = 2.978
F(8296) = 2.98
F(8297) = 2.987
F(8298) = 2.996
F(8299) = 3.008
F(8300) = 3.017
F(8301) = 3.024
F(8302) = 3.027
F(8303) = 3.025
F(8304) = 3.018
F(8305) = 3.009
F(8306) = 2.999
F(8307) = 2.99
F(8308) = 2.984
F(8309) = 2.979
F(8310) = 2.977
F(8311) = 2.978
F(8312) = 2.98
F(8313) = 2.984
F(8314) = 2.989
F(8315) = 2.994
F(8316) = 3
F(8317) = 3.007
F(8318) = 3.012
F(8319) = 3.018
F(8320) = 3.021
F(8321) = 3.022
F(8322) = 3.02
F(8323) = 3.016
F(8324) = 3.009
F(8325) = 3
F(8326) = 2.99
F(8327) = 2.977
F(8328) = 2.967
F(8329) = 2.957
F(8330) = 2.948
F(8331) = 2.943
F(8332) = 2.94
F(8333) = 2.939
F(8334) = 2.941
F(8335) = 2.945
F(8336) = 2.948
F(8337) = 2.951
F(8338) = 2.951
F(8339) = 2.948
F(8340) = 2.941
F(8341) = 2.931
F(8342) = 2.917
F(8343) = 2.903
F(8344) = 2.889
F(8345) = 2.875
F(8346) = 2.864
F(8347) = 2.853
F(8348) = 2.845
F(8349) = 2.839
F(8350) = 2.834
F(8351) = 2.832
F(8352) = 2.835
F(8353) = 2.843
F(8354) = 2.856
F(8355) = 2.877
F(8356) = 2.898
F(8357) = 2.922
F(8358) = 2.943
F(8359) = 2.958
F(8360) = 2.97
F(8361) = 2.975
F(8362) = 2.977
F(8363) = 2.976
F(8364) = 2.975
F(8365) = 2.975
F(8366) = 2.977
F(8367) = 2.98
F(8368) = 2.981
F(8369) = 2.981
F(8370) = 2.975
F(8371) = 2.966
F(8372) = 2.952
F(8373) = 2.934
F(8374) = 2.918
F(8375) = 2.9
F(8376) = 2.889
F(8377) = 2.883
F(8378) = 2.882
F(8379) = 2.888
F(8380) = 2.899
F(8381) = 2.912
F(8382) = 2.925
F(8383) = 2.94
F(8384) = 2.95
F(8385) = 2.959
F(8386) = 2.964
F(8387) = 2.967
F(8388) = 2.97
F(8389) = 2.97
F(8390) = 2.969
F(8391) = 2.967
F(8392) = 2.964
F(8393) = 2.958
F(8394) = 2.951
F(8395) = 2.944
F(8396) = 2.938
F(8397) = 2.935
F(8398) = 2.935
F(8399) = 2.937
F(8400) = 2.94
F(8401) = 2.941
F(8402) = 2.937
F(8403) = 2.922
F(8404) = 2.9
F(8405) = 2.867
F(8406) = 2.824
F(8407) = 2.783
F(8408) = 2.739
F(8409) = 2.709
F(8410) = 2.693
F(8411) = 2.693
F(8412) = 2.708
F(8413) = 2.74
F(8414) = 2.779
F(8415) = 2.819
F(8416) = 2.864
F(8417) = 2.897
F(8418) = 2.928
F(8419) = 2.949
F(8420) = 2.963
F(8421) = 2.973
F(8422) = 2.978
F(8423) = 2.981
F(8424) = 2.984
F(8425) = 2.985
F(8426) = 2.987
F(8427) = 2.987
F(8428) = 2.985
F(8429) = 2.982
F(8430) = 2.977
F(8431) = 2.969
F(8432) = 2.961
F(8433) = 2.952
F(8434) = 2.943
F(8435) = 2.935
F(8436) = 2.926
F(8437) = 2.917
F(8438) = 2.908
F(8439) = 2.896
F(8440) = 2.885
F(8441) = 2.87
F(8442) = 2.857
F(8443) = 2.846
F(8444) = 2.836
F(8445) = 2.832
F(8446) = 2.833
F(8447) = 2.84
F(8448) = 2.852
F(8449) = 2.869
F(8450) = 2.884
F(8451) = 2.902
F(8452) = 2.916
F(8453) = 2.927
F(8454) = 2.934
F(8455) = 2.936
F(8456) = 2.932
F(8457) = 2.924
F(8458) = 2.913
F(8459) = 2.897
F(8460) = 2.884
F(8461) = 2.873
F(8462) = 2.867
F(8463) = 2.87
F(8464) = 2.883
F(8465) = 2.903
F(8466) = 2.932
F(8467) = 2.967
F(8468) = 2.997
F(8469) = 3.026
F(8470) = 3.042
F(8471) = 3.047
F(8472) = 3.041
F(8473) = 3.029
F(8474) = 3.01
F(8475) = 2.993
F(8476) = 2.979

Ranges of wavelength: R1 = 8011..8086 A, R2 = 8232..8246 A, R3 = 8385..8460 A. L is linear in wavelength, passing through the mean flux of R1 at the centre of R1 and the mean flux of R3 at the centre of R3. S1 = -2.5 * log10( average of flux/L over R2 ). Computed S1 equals -0.04 mag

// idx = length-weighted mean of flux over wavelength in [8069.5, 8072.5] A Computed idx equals 3.08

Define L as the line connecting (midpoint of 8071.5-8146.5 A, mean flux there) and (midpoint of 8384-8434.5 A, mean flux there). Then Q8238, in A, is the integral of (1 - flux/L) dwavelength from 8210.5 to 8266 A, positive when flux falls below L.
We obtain -1.5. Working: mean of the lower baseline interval 3.12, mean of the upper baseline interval 2.91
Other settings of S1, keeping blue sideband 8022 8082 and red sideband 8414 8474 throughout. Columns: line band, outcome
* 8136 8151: -0.04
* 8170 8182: -0.04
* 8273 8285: -0.02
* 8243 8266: -0.03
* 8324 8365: 0.02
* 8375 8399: 0.01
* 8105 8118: -0.01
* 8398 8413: 0.04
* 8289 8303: 0.00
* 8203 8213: 0.00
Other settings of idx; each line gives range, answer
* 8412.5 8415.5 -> 2.78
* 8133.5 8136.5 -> 3.19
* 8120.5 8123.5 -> 3.17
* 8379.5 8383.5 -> 2.92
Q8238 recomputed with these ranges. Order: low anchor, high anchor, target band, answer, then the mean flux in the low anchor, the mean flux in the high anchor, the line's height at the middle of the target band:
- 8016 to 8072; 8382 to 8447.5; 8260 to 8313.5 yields -1.2 A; 3.1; 2.91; 2.97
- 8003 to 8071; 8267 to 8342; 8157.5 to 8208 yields -1.3 A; 3.11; 3.01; 3.05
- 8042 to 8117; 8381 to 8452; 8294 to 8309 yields -0.2 A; 3.09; 2.9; 2.97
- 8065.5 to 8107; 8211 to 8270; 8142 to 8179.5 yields -1.1 A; 3.08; 3.11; 3.09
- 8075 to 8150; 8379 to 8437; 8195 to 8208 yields 0.1 A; 3.12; 2.91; 3.06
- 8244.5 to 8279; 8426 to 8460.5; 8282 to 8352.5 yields 1.4 A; 3.09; 2.91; 3.03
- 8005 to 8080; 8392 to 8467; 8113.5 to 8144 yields -1.1 A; 3.11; 2.9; 3.06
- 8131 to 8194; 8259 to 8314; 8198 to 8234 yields 0.3 A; 3.17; 3.04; 3.11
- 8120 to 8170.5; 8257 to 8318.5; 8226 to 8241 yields -0.2 A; 3.19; 3.04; 3.1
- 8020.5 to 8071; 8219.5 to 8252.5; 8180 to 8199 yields 0.1 A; 3.1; 3.12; 3.12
